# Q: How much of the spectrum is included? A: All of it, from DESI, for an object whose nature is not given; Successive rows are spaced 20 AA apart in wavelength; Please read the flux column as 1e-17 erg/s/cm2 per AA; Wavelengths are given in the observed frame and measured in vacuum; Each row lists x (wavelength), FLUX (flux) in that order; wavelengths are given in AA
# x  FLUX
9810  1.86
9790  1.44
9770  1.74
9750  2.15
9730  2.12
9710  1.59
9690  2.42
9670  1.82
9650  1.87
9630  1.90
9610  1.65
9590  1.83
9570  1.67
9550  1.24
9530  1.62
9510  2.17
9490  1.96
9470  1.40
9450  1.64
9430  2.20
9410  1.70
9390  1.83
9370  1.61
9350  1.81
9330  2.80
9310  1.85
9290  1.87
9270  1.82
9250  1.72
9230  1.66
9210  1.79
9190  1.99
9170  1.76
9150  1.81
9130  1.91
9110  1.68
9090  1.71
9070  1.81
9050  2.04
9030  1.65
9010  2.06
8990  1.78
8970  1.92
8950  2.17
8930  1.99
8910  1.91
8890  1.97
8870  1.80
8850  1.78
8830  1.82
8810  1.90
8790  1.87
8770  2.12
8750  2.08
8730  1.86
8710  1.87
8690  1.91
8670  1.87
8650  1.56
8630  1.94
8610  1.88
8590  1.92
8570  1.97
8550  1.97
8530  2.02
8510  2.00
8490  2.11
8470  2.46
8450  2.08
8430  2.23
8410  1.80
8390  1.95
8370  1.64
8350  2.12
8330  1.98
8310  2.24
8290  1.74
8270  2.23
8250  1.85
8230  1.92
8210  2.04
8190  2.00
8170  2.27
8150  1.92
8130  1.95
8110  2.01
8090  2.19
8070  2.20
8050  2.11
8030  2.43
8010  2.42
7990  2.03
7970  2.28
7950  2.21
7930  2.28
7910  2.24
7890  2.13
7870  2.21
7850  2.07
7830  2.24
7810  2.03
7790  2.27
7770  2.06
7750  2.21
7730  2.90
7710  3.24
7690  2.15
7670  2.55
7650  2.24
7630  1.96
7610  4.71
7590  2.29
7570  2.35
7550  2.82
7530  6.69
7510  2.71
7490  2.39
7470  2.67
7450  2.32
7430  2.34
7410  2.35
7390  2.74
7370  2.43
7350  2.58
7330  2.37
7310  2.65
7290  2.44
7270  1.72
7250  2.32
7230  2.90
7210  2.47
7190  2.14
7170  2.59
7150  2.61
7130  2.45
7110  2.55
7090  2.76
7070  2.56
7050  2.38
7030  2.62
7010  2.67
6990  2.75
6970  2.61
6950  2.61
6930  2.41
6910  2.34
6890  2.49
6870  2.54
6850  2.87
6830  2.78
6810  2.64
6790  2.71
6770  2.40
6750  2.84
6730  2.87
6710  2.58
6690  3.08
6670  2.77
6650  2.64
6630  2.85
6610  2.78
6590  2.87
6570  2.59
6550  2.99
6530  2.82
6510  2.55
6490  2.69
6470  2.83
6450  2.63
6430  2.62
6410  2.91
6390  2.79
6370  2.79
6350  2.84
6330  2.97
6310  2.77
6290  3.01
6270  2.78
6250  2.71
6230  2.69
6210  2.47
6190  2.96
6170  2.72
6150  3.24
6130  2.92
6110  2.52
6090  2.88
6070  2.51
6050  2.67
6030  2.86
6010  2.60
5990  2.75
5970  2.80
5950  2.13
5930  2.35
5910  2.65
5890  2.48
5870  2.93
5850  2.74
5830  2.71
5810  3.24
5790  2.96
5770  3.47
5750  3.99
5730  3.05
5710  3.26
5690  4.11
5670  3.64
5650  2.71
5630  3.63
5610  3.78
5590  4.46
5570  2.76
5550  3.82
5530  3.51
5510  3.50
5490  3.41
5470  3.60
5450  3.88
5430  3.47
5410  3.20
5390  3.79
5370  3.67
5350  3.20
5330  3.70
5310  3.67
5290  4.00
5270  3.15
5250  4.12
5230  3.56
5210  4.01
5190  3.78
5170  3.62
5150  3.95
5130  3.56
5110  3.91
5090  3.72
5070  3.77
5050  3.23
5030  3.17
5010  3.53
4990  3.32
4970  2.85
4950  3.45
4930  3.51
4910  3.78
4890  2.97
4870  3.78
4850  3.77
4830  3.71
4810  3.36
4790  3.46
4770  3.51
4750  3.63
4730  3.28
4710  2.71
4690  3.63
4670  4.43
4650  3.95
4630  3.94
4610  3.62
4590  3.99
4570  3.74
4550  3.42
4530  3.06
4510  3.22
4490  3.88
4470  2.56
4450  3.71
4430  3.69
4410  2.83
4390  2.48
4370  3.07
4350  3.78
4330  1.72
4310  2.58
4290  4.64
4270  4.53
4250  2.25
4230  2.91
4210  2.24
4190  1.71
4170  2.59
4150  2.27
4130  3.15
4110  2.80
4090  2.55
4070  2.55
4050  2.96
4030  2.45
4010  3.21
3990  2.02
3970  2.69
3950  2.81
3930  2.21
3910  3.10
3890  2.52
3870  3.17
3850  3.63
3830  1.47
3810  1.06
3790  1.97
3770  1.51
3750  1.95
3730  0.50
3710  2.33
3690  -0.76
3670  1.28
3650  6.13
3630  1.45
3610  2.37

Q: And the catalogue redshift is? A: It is 0.15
